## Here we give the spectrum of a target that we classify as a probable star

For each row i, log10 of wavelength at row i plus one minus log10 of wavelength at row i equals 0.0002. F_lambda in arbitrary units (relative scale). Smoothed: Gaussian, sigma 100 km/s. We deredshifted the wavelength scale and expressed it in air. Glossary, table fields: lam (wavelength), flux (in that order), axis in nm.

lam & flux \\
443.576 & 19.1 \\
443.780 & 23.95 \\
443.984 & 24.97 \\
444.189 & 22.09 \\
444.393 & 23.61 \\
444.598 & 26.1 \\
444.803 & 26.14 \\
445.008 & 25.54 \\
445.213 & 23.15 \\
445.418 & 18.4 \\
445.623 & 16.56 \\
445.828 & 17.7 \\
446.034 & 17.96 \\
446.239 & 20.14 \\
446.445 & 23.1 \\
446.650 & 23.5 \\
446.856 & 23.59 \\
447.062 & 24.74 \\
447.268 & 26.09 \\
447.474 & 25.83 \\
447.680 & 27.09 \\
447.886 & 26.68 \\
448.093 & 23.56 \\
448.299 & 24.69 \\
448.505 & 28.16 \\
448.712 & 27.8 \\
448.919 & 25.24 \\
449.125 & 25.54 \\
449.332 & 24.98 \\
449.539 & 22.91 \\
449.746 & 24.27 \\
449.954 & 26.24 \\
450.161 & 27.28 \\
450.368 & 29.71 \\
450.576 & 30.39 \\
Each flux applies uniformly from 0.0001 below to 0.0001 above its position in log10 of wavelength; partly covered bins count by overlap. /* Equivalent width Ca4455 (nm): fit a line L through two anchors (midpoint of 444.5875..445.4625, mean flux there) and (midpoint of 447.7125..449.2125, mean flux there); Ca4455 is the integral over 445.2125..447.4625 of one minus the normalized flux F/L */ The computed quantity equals 0.30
